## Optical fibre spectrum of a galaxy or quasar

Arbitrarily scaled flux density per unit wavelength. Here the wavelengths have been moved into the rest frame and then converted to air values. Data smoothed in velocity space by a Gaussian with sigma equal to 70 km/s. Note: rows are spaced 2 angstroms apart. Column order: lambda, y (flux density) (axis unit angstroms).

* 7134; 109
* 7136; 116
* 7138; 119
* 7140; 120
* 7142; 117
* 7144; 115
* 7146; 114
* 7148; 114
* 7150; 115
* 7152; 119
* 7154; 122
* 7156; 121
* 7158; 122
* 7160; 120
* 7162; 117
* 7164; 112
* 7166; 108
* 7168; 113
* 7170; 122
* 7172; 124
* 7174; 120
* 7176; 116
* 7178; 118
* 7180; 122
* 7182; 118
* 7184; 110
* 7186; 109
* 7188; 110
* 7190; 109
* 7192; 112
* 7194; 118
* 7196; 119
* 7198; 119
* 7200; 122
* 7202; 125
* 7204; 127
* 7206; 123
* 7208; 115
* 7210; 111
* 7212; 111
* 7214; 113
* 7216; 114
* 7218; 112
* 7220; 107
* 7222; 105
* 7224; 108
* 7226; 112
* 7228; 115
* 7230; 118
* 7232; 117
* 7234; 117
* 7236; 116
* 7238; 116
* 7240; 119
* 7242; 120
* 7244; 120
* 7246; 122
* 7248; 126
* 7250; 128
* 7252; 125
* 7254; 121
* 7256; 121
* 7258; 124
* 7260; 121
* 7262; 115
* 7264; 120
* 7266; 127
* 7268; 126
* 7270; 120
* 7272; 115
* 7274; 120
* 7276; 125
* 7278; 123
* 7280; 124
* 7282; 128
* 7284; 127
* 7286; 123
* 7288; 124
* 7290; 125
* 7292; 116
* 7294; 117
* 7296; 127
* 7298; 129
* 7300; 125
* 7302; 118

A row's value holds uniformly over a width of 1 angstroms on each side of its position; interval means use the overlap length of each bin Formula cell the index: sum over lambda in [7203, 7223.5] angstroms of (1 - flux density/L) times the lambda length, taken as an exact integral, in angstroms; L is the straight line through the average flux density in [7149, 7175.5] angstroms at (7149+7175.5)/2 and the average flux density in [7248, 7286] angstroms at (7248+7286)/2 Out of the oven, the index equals 1.1 angstroms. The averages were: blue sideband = 118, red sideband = 123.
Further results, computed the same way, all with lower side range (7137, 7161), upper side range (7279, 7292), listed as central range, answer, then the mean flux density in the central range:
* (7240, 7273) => 0.3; 122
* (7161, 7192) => 1.1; 115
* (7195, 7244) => 2.2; 116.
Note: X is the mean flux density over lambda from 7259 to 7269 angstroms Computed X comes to 122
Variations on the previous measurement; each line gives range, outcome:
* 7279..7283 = 126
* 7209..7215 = 112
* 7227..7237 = 117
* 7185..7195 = 112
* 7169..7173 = 123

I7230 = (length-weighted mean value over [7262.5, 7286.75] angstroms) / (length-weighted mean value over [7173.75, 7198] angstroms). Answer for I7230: 1.1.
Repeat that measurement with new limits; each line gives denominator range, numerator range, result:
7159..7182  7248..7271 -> 1.04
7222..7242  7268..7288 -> 1.07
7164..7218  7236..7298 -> 1.05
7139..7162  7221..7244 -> 0.97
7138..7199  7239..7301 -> 1.05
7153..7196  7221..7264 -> 1.02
